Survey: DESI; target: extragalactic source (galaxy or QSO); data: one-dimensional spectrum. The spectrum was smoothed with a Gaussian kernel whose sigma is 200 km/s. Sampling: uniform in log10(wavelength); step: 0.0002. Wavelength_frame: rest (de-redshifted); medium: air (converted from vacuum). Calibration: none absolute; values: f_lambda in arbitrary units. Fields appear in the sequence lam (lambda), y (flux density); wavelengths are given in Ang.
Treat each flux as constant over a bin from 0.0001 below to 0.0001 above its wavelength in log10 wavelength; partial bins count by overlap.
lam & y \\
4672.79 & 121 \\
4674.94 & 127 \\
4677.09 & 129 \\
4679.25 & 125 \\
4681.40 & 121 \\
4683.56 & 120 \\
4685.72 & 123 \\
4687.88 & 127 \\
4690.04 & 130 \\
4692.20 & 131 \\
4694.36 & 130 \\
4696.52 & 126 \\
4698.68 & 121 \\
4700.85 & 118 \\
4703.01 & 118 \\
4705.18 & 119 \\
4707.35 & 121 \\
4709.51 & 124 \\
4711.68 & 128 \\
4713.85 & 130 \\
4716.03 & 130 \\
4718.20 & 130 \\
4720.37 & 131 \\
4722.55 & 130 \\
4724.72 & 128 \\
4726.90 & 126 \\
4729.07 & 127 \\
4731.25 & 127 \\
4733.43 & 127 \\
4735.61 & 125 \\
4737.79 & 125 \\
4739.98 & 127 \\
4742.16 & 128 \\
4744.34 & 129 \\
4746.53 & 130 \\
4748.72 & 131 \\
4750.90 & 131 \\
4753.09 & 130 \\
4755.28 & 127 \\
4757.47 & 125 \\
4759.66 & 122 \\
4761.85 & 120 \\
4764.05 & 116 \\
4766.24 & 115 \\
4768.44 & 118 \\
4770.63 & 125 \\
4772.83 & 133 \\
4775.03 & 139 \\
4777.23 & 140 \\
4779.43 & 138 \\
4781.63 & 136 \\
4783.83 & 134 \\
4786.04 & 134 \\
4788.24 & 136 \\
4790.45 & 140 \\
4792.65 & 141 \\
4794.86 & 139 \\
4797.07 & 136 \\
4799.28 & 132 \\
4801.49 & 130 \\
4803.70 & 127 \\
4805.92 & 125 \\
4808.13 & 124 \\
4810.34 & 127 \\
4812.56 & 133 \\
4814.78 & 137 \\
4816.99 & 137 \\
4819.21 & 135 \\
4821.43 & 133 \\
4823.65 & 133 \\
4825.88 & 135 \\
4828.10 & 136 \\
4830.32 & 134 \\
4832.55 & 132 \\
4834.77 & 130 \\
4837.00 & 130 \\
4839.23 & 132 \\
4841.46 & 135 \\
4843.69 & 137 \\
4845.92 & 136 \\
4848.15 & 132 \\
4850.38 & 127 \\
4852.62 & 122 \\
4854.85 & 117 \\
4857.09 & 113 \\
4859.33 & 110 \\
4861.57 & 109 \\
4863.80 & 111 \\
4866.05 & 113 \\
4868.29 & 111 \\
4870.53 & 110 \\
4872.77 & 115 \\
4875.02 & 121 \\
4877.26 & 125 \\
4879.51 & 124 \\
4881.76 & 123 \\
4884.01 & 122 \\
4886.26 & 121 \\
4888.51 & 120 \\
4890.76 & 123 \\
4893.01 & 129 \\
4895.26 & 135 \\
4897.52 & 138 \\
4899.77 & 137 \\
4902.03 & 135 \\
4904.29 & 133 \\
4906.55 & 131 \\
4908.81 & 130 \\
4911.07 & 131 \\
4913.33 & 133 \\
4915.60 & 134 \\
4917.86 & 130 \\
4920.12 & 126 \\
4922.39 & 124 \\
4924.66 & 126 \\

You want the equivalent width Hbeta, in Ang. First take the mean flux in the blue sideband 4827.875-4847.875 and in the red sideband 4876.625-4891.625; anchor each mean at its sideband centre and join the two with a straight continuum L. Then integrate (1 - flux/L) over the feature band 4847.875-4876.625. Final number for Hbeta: 2.6 Ang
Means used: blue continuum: 133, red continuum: 122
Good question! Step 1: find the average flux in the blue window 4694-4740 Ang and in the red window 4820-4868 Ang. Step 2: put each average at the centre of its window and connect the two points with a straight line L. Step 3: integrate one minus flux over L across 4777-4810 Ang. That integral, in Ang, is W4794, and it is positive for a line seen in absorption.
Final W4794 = -2.0 Ang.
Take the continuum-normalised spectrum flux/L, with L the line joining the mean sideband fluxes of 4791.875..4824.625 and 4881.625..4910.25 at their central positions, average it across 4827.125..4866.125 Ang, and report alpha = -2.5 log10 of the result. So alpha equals 0.05 mag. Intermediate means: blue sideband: 133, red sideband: 129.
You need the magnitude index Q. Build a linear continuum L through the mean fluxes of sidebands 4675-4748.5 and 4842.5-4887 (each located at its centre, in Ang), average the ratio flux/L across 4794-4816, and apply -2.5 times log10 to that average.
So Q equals -0.07 mag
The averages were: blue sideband 126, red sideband 120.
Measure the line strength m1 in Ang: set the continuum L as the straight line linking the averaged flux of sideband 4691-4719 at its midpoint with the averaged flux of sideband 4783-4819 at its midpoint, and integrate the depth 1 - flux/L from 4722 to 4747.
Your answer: 0.1 Ang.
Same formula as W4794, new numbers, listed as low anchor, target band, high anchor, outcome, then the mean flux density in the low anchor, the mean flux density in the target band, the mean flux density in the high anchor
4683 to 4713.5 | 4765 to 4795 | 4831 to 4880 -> -2.4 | 124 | 133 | 122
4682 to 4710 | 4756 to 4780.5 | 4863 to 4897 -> -0.8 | 124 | 126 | 121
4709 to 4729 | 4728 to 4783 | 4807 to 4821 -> 1.0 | 129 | 128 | 132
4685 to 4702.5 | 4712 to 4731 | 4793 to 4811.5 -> -0.3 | 126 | 129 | 130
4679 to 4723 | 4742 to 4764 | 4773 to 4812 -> 0.6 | 125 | 127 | 134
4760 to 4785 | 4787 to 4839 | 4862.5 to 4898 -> -3.1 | 128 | 133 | 121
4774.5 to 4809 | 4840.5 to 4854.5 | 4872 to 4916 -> 0.0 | 134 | 131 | 128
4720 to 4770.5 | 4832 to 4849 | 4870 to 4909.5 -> -0.9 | 126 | 133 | 126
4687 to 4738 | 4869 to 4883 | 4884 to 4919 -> 1.1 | 126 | 119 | 130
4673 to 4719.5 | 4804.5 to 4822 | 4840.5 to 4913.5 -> -0.9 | 125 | 131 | 124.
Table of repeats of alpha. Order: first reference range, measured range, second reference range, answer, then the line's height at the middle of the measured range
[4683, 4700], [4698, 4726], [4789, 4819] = 0.02 mag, 127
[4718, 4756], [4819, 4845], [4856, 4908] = -0.08 mag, 124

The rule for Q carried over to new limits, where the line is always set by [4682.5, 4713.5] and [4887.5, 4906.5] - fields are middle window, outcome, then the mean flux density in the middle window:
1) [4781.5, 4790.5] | -0.07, 135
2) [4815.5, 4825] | -0.05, 135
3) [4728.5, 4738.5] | -0.01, 126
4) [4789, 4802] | -0.07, 137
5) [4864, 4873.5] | 0.16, 112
